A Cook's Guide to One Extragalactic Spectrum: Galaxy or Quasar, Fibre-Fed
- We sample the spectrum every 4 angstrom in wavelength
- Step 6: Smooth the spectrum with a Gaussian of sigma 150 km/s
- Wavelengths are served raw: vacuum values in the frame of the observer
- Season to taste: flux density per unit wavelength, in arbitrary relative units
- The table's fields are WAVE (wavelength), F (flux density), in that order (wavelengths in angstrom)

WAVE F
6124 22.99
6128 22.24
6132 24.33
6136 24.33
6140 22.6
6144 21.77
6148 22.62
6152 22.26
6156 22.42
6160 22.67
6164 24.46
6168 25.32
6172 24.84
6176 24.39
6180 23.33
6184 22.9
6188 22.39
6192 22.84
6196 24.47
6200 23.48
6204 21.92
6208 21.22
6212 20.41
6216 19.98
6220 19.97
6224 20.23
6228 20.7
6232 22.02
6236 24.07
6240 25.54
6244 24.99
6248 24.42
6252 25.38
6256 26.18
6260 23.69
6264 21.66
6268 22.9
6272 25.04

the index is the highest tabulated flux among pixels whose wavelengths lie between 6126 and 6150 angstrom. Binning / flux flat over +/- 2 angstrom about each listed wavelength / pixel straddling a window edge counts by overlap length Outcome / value 24.33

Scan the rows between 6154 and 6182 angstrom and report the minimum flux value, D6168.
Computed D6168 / 22.42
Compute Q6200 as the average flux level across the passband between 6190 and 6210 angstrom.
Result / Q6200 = 22.8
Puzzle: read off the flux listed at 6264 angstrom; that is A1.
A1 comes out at 21.66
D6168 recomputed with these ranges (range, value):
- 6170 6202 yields 22.39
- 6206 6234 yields 19.97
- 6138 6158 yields 21.77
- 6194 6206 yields 21.92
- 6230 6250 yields 22.02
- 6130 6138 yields 24.33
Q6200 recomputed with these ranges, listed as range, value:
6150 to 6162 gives 22.5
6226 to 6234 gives 21.4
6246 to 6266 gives 24.3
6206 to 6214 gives 20.8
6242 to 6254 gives 24.9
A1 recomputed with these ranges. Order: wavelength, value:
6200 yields 23.48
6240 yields 25.54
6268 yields 22.9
